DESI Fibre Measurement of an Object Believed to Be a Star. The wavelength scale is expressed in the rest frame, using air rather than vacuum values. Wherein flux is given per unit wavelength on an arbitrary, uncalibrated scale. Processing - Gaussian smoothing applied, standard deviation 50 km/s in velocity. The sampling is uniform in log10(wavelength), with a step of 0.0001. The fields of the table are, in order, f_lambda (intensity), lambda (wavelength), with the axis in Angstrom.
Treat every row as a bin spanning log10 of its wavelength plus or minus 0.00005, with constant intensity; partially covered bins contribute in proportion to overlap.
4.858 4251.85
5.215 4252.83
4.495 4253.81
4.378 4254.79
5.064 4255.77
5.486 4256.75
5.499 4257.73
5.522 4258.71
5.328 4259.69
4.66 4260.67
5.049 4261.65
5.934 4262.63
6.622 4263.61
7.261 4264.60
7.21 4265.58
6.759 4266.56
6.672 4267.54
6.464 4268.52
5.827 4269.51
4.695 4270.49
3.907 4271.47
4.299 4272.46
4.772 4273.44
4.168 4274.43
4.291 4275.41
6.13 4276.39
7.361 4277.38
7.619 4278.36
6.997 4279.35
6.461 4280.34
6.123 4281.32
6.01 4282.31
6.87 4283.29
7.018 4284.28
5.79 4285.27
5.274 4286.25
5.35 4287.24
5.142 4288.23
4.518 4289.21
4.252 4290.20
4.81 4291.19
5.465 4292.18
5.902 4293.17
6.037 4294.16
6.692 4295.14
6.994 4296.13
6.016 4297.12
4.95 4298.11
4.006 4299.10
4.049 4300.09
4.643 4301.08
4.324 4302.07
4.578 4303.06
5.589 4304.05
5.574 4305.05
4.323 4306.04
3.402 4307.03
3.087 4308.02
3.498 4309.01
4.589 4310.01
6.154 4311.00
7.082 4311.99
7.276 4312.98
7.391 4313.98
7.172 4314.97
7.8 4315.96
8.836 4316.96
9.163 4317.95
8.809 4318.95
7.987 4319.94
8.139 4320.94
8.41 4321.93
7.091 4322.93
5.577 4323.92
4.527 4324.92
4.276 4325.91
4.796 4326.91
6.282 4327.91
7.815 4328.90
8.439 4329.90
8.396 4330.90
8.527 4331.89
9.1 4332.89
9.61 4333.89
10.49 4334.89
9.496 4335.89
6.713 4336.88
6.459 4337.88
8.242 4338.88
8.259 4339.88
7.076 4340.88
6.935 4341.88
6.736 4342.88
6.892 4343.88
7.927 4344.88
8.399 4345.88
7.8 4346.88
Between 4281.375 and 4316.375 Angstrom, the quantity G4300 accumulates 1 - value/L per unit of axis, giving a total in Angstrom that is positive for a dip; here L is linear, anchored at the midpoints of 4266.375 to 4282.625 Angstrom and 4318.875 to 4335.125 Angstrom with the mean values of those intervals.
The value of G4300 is 5.7 Angstrom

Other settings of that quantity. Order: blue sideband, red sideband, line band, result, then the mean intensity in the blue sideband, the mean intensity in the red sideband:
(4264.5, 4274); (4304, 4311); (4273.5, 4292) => -1.86 Angstrom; 5.72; 4.34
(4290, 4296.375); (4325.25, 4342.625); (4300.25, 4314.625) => 2.99 Angstrom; 5.76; 7.66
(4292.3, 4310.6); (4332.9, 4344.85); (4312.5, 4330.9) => -2.10 Angstrom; 4.92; 7.95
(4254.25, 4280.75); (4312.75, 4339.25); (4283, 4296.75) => 1.60 Angstrom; 5.72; 7.66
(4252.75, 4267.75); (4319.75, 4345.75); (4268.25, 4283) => 0.97 Angstrom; 5.69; 7.48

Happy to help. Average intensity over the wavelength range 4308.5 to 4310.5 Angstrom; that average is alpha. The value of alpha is 4.02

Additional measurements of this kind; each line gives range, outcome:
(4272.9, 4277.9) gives 5.36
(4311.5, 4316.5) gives 7.35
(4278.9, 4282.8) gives 6.39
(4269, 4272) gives 4.8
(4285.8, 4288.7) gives 5.25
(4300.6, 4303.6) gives 4.53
